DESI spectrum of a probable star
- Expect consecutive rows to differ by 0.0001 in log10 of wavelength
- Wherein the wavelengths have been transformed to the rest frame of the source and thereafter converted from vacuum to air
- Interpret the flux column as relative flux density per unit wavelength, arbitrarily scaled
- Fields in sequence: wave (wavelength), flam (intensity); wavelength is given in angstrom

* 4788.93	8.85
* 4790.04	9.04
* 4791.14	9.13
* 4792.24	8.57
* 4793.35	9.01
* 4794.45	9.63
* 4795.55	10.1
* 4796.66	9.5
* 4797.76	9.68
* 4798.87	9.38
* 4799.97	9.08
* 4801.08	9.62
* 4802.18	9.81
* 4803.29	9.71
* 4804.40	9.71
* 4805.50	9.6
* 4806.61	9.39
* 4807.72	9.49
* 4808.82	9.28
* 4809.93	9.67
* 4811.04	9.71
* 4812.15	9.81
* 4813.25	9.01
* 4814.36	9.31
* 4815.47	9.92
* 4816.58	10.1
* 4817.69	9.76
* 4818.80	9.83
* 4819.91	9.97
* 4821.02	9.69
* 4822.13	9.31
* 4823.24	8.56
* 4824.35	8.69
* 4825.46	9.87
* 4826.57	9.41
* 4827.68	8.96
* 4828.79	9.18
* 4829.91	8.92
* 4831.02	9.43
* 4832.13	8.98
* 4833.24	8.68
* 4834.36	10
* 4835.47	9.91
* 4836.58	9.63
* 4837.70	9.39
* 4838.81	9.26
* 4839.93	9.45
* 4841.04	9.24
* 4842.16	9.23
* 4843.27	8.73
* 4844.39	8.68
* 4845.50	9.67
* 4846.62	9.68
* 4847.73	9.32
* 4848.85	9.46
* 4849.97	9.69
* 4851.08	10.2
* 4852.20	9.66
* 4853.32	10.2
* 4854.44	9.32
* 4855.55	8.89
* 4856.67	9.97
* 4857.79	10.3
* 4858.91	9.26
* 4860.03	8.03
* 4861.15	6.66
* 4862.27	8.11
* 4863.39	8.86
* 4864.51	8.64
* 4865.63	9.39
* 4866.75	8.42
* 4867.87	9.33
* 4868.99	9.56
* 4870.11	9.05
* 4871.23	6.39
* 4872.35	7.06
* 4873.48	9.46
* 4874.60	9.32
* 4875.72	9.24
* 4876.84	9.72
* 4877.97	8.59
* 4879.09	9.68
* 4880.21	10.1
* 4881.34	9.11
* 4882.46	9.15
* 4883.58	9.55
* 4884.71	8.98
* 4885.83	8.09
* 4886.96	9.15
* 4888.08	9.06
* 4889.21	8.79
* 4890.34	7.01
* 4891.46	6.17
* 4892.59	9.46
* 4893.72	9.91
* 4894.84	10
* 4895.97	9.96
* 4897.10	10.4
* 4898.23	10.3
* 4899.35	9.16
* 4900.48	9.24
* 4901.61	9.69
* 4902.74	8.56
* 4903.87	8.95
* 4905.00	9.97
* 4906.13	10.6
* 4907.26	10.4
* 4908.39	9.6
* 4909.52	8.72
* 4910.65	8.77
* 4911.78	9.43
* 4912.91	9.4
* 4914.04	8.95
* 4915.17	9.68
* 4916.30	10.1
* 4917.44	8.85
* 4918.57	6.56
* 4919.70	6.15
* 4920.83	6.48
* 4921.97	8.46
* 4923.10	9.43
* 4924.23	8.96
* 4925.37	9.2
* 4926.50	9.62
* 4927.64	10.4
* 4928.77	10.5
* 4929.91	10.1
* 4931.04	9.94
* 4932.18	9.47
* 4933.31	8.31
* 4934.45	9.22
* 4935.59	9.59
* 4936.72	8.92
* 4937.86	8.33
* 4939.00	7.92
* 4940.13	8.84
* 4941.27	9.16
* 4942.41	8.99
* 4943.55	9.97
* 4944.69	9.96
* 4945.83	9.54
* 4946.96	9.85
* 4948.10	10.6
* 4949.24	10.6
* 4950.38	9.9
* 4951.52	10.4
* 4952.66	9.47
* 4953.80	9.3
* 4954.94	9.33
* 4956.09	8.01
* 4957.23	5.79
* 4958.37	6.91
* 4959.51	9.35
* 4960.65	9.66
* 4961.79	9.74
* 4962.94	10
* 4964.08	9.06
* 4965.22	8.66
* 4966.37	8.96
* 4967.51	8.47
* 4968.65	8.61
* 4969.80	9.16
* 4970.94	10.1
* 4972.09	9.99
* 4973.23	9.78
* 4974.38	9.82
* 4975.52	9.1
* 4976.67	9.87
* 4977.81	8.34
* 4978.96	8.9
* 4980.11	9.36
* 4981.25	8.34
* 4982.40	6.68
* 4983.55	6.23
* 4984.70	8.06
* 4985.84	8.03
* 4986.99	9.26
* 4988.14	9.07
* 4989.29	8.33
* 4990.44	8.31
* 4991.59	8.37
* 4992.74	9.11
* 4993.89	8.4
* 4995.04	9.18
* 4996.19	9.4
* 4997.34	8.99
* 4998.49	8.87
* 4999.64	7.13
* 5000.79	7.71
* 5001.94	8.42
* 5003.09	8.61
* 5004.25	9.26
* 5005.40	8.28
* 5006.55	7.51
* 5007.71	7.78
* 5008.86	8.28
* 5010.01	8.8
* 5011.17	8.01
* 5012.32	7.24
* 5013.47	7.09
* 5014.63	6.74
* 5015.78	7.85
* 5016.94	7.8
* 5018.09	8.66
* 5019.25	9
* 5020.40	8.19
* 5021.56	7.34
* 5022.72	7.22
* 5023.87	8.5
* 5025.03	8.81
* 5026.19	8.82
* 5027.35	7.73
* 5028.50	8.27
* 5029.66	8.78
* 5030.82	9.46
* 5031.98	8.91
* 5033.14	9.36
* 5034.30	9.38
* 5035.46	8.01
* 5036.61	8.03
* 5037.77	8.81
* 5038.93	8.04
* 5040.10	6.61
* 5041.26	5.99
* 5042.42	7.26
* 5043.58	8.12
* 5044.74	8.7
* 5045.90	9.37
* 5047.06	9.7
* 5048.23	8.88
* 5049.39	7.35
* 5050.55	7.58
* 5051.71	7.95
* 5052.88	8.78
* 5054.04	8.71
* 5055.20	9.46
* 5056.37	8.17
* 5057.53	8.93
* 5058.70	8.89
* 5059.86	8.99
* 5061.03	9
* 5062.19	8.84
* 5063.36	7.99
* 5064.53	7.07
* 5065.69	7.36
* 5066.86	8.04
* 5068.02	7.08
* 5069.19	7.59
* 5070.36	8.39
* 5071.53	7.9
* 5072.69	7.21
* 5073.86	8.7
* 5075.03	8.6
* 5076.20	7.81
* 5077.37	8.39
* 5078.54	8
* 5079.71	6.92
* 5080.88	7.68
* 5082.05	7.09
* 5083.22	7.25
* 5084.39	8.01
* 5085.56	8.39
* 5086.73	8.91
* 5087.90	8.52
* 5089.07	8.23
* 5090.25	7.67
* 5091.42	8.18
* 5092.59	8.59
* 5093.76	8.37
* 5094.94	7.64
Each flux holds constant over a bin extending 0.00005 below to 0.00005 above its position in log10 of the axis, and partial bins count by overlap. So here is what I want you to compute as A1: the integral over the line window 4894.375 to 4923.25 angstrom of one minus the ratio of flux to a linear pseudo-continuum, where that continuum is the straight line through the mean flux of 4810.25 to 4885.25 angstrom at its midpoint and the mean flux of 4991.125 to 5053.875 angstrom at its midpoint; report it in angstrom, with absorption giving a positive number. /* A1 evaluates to -0.8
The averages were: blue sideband 9.23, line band 9.14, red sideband 8.27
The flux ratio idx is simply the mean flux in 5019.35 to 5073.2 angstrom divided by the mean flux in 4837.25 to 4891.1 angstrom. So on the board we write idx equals 0.9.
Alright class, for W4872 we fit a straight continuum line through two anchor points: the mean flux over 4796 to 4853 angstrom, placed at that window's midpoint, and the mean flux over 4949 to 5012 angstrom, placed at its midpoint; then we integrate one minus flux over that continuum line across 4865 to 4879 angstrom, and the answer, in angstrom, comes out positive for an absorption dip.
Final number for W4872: 0.6 angstrom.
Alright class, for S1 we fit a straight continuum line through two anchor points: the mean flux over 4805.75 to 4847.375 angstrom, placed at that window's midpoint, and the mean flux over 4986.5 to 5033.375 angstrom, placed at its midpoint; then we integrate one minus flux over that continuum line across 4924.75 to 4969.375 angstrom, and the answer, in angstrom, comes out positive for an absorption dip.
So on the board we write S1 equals -2.7 angstrom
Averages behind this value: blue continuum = 9.4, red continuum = 8.35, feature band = 9.24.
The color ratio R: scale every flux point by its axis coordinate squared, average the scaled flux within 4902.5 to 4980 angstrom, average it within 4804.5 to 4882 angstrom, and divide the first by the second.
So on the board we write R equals 1.03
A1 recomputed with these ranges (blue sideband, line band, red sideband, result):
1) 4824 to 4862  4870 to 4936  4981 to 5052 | -1.3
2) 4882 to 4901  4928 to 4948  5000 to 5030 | -1.5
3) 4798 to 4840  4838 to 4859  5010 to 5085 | -0.5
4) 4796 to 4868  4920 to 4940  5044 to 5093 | -0.4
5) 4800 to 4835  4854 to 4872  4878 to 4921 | 1.0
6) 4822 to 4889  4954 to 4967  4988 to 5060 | -0.1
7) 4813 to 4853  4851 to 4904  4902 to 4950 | 1.6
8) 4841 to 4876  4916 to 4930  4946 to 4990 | 0.4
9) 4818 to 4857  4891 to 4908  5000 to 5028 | -1.2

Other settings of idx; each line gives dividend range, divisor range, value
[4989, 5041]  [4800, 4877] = 0.89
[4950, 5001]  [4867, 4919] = 0.96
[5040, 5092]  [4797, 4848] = 0.86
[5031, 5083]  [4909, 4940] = 0.91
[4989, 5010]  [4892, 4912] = 0.88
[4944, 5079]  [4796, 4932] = 0.92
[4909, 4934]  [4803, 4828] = 0.94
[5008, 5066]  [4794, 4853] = 0.87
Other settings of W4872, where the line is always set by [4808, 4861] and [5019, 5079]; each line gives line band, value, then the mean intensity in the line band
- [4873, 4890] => 0.0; 9.17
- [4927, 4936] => -0.8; 9.69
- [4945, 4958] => -0.8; 9.32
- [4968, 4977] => -0.9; 9.53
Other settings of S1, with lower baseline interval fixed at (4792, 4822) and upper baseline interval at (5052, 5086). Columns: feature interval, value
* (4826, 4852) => 0.1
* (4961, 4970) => -0.4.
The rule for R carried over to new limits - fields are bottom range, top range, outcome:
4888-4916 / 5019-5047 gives 0.94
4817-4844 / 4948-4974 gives 1.04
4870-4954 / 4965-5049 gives 0.96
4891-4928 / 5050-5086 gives 0.94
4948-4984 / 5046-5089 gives 0.95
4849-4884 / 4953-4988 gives 1.01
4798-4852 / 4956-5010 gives 0.97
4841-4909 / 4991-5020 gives 0.95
